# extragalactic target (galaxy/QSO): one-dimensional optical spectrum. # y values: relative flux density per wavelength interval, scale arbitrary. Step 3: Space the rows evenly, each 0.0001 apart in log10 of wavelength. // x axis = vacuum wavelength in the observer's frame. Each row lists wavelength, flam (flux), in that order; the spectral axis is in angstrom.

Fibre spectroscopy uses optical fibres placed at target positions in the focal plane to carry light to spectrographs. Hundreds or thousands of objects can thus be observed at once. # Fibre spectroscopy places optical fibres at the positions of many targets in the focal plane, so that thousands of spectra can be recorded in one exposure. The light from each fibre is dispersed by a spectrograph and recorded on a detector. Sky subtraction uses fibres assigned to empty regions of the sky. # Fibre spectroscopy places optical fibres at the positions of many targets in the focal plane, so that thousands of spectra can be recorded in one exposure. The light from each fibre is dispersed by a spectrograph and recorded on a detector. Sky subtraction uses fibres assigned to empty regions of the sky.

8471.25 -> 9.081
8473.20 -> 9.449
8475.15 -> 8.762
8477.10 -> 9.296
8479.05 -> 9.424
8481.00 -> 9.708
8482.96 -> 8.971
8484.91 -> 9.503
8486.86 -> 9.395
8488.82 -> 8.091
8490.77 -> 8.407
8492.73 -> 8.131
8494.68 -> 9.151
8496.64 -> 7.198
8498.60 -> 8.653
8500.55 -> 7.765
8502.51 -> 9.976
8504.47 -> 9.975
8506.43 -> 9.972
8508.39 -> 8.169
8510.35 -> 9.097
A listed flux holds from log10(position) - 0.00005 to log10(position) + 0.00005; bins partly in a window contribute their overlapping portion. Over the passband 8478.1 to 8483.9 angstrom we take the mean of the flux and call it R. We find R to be 9.36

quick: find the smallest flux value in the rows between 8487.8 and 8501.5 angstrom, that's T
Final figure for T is 7.198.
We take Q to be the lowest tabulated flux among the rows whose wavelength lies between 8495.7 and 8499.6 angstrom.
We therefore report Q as 7.198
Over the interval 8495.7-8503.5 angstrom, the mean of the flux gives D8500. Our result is 8.41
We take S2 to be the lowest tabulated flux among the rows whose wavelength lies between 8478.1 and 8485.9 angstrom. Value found 8.971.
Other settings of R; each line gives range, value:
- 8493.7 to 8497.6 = 8.18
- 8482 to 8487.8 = 9.3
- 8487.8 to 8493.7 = 8.21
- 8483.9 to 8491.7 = 8.86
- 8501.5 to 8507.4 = 9.95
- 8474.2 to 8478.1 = 9.04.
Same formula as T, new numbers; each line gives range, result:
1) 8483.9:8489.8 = 8.091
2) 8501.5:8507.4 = 9.972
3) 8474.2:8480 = 8.762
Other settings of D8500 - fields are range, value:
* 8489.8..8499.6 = 8.31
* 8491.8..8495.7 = 8.64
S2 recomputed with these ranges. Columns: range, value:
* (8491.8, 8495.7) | 8.131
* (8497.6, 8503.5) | 7.765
